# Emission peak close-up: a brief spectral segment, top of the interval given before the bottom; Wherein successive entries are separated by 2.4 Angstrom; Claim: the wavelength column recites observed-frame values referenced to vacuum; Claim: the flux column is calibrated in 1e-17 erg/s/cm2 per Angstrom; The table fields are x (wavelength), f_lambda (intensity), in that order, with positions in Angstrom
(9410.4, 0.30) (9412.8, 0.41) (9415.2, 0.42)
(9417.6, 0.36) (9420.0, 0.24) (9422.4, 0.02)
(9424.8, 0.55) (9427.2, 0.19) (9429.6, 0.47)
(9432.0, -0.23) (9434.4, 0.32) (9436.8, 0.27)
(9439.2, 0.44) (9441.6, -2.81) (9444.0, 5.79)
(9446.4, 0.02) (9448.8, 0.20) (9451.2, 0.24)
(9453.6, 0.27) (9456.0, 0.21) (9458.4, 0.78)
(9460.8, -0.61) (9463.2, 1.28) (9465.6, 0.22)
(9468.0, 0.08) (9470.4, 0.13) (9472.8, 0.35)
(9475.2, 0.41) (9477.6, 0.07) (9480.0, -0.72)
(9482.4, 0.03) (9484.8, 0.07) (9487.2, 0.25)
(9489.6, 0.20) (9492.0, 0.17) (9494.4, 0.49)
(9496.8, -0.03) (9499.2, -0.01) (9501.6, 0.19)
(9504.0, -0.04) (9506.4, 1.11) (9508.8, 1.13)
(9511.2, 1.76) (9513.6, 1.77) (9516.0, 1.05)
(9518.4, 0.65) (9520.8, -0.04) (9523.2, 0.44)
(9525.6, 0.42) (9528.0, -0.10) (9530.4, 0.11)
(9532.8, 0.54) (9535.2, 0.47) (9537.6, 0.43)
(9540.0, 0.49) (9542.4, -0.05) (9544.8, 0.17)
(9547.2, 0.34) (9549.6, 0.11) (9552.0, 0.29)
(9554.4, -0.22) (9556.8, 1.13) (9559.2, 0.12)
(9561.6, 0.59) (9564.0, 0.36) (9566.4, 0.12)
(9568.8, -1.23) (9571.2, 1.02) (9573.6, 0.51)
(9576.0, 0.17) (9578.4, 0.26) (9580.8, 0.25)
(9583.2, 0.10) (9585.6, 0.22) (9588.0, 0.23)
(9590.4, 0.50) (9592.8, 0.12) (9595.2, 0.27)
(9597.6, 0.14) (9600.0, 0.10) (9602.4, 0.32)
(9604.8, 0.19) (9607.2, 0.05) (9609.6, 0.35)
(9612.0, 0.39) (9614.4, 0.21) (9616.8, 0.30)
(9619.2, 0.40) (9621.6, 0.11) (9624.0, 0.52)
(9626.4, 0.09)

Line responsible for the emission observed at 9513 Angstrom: H-beta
